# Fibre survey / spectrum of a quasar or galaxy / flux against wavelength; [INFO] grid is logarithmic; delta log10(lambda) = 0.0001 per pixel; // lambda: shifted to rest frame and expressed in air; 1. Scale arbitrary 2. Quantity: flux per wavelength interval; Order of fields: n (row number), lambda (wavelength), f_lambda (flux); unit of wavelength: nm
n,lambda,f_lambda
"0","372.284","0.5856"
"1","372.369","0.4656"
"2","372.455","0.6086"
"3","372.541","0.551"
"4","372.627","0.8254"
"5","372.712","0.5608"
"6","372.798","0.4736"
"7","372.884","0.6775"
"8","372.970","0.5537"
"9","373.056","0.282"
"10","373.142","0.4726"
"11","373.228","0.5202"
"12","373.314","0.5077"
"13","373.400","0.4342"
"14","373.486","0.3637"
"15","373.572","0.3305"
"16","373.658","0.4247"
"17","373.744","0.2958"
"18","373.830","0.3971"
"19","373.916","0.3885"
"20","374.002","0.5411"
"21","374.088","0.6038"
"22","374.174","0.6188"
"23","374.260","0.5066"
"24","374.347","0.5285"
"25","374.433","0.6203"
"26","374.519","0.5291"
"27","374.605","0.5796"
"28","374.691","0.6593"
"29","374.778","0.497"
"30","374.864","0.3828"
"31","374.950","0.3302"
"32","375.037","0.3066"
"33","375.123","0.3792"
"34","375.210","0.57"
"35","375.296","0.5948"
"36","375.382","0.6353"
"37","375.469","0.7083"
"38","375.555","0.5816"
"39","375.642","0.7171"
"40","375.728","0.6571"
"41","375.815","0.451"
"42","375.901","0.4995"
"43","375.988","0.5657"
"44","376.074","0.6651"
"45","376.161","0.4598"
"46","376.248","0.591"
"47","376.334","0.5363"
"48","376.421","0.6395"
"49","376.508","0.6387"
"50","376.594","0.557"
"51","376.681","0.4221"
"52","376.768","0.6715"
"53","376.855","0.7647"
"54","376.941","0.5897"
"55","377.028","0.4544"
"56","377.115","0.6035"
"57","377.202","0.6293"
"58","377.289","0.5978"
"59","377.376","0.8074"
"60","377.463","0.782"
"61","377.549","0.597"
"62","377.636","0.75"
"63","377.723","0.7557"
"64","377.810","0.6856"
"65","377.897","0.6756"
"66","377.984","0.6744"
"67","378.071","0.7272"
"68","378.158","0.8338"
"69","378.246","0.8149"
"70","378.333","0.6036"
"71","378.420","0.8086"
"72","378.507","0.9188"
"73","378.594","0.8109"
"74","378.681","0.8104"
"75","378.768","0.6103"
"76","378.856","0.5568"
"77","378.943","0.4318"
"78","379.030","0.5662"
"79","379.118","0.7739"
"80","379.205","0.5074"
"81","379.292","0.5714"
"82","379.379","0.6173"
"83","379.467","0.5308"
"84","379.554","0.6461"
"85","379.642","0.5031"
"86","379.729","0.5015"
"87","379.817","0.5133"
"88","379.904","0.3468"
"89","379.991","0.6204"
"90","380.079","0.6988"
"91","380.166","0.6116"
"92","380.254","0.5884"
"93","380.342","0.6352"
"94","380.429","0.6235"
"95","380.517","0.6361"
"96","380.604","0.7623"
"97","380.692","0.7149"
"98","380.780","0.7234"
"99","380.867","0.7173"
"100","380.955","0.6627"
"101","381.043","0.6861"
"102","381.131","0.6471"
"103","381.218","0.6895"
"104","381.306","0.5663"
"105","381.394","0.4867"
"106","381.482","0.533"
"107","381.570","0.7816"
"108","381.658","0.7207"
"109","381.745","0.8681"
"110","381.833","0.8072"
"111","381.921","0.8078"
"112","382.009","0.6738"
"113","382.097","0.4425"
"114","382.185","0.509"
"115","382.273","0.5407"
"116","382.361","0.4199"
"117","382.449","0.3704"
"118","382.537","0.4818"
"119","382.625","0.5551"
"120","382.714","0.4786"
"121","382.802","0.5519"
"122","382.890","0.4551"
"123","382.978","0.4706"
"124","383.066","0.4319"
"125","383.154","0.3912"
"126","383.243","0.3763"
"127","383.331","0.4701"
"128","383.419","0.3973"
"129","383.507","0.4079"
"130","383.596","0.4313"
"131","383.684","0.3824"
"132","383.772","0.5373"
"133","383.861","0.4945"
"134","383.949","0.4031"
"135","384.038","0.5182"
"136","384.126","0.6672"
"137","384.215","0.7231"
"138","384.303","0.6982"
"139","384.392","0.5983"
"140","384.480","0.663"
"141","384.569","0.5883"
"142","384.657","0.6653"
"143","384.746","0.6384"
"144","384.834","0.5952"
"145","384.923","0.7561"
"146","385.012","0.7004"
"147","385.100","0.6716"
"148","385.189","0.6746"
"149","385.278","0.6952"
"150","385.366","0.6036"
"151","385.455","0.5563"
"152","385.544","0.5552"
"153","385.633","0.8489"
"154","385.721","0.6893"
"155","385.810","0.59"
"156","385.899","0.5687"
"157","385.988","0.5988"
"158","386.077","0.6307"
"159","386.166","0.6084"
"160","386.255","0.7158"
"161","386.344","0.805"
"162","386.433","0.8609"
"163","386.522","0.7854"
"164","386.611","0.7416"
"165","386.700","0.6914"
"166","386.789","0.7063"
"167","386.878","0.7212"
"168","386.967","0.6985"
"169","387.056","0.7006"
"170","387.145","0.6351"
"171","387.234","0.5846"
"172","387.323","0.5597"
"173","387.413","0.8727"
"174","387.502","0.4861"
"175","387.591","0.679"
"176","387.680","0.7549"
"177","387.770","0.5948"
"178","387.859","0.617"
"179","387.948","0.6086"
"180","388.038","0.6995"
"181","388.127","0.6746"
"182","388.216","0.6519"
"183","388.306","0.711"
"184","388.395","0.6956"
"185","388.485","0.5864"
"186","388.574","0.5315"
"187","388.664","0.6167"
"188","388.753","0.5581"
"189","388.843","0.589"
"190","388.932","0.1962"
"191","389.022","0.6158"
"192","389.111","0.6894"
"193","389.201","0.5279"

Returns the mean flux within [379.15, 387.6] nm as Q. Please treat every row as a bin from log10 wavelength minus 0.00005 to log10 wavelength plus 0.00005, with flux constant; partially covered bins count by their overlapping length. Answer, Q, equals 0.608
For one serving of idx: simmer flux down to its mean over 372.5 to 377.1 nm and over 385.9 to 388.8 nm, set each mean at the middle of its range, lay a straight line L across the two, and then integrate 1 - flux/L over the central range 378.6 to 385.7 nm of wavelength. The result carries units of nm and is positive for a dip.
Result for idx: 0.213 nm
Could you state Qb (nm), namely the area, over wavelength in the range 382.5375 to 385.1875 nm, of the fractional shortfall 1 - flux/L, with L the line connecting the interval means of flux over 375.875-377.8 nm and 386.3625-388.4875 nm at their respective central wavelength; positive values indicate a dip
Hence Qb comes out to 0.48 nm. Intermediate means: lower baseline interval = 0.62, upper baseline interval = 0.683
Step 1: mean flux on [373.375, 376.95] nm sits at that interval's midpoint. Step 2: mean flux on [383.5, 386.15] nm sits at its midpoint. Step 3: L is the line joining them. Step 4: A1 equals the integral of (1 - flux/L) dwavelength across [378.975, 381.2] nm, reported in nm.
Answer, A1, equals -0.181 nm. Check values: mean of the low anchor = 0.53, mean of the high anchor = 0.608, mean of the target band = 0.616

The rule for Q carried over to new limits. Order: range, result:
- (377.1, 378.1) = 0.693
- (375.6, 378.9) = 0.656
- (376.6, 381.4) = 0.647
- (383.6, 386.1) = 0.615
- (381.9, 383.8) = 0.477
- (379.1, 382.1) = 0.636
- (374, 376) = 0.544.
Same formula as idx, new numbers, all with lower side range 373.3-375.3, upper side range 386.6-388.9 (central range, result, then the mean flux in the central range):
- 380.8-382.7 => -0.16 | 0.616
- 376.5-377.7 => -0.30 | 0.636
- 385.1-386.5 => -0.10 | 0.669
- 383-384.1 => 0.28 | 0.441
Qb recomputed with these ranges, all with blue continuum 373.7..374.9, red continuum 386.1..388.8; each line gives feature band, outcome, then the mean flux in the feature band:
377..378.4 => -0.351 nm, 0.691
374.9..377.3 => -0.135 nm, 0.564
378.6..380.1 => -0.022 nm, 0.581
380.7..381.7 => -0.105 nm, 0.657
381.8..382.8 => 0.095 nm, 0.55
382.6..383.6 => 0.271 nm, 0.45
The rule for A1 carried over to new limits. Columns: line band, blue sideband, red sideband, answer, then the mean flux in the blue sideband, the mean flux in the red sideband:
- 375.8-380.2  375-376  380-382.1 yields -0.15 nm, 0.557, 0.674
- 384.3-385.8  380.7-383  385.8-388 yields -0.02 nm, 0.605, 0.674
